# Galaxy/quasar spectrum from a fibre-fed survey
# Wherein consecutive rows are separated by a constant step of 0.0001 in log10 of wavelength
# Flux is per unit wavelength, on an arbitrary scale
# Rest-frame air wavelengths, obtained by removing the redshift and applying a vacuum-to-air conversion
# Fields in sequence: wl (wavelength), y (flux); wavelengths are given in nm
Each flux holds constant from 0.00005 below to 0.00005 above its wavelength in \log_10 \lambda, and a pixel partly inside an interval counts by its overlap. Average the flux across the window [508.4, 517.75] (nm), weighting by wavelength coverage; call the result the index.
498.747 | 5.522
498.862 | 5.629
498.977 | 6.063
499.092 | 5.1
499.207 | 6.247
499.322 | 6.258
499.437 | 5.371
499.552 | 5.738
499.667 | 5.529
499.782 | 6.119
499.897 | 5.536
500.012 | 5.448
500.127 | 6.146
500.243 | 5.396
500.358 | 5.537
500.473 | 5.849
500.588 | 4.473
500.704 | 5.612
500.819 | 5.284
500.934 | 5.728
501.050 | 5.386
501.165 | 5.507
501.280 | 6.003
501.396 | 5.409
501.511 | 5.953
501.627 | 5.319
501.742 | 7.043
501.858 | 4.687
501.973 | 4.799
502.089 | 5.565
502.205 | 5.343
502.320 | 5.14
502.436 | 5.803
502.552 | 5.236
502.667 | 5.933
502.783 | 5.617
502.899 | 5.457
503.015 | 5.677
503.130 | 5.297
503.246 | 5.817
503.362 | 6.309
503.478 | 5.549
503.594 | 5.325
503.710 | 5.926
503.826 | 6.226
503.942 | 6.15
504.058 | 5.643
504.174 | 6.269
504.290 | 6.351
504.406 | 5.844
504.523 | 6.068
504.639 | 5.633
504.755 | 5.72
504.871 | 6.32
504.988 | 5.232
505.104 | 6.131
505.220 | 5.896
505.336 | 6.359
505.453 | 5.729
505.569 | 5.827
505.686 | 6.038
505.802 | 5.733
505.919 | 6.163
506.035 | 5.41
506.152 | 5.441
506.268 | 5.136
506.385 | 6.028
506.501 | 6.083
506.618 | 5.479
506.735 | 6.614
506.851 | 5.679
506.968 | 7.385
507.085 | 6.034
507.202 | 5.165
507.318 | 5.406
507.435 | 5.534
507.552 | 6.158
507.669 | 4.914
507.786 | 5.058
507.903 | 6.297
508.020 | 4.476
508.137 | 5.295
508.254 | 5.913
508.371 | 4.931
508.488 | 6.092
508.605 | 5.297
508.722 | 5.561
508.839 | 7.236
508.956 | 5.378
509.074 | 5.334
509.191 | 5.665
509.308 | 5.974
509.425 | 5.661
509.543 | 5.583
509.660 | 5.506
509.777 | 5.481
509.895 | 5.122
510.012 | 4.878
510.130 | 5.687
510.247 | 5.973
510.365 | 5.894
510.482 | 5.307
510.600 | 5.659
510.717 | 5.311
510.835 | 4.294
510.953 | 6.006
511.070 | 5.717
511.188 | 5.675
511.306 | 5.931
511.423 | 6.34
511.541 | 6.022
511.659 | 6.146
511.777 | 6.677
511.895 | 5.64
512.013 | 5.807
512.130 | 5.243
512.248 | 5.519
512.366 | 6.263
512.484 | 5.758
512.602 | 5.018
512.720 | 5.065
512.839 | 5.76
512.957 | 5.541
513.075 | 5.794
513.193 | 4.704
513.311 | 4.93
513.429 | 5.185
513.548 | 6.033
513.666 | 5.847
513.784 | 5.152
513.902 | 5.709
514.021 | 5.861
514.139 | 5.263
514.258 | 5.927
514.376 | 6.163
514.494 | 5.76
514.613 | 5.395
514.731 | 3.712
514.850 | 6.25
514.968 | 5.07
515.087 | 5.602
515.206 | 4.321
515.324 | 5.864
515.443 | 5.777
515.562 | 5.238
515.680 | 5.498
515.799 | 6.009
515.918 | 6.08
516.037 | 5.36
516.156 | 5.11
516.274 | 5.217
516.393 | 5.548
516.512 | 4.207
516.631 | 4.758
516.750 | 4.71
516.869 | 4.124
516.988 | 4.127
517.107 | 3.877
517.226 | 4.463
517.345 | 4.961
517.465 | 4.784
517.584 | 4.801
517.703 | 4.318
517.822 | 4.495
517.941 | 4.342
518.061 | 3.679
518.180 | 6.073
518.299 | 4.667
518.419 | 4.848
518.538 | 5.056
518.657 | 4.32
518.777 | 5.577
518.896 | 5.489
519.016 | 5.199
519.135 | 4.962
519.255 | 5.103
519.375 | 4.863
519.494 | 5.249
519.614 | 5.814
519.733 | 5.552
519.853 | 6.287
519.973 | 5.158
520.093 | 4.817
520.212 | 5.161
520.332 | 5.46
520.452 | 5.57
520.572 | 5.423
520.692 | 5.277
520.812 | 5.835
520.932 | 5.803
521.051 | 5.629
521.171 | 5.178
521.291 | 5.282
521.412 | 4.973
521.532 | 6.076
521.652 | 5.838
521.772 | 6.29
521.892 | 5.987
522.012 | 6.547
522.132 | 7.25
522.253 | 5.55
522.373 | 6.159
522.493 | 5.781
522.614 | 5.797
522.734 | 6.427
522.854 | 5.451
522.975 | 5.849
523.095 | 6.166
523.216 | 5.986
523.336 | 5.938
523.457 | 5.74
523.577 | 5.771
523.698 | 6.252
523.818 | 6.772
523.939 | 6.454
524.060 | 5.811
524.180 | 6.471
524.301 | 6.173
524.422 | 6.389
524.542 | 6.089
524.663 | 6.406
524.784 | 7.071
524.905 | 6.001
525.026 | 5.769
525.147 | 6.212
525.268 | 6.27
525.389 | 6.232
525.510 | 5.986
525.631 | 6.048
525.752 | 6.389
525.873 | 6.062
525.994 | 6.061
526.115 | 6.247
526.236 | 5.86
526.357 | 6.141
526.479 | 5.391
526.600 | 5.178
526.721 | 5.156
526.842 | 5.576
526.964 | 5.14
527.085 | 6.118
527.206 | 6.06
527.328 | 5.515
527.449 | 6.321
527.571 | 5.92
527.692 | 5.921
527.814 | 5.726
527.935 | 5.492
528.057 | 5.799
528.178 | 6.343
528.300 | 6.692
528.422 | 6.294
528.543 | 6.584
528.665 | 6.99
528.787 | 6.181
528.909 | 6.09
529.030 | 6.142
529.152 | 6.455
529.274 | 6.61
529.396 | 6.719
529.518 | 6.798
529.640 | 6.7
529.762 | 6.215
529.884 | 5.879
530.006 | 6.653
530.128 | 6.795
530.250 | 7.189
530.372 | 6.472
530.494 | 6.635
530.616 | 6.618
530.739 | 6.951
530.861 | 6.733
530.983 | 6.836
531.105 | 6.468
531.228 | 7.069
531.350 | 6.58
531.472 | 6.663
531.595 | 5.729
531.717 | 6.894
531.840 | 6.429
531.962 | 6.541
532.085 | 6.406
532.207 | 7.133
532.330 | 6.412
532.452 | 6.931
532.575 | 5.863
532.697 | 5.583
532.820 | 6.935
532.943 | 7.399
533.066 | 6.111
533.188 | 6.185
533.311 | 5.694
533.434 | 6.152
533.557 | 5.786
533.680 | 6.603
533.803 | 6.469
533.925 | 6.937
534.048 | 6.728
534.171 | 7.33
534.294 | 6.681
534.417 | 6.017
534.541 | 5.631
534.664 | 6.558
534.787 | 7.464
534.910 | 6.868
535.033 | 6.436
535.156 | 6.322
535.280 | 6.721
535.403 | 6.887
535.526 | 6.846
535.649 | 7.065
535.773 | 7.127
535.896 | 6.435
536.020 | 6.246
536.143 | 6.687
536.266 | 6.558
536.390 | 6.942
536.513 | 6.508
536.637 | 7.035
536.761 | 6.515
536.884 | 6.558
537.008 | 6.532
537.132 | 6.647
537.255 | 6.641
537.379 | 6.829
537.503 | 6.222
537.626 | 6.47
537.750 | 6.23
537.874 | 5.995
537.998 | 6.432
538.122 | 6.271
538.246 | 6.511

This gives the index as 5.42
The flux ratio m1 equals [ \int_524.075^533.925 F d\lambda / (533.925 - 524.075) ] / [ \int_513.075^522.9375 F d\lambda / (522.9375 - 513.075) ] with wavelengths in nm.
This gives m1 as 1.2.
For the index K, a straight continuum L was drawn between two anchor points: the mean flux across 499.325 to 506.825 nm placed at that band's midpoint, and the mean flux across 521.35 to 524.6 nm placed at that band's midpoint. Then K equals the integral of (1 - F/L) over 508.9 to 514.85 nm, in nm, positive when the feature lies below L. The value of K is 0.30 nm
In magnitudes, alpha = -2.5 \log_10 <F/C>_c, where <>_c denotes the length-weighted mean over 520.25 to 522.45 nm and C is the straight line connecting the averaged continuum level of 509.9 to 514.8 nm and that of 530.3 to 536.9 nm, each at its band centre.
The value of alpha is 0.04 mag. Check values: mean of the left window 5.57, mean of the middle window 5.78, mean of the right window 6.58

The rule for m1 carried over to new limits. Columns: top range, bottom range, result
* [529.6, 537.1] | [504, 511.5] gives 1.15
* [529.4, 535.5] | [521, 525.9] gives 1.08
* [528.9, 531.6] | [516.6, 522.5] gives 1.26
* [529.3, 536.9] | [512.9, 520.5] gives 1.27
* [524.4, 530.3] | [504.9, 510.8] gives 1.08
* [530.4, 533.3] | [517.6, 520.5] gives 1.29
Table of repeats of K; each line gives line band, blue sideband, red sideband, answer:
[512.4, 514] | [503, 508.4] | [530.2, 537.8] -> 0.15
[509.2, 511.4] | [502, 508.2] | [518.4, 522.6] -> 0.05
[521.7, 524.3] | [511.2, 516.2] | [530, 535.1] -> -0.02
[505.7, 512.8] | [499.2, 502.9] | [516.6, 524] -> -0.22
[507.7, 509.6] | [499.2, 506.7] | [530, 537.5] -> 0.09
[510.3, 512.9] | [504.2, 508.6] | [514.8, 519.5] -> -0.14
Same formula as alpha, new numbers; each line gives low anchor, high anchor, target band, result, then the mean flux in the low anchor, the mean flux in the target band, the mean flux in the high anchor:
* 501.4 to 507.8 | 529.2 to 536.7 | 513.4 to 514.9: 0.09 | 5.76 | 5.56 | 6.59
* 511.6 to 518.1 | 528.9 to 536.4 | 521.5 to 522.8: -0.07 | 5.25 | 6.16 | 6.57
